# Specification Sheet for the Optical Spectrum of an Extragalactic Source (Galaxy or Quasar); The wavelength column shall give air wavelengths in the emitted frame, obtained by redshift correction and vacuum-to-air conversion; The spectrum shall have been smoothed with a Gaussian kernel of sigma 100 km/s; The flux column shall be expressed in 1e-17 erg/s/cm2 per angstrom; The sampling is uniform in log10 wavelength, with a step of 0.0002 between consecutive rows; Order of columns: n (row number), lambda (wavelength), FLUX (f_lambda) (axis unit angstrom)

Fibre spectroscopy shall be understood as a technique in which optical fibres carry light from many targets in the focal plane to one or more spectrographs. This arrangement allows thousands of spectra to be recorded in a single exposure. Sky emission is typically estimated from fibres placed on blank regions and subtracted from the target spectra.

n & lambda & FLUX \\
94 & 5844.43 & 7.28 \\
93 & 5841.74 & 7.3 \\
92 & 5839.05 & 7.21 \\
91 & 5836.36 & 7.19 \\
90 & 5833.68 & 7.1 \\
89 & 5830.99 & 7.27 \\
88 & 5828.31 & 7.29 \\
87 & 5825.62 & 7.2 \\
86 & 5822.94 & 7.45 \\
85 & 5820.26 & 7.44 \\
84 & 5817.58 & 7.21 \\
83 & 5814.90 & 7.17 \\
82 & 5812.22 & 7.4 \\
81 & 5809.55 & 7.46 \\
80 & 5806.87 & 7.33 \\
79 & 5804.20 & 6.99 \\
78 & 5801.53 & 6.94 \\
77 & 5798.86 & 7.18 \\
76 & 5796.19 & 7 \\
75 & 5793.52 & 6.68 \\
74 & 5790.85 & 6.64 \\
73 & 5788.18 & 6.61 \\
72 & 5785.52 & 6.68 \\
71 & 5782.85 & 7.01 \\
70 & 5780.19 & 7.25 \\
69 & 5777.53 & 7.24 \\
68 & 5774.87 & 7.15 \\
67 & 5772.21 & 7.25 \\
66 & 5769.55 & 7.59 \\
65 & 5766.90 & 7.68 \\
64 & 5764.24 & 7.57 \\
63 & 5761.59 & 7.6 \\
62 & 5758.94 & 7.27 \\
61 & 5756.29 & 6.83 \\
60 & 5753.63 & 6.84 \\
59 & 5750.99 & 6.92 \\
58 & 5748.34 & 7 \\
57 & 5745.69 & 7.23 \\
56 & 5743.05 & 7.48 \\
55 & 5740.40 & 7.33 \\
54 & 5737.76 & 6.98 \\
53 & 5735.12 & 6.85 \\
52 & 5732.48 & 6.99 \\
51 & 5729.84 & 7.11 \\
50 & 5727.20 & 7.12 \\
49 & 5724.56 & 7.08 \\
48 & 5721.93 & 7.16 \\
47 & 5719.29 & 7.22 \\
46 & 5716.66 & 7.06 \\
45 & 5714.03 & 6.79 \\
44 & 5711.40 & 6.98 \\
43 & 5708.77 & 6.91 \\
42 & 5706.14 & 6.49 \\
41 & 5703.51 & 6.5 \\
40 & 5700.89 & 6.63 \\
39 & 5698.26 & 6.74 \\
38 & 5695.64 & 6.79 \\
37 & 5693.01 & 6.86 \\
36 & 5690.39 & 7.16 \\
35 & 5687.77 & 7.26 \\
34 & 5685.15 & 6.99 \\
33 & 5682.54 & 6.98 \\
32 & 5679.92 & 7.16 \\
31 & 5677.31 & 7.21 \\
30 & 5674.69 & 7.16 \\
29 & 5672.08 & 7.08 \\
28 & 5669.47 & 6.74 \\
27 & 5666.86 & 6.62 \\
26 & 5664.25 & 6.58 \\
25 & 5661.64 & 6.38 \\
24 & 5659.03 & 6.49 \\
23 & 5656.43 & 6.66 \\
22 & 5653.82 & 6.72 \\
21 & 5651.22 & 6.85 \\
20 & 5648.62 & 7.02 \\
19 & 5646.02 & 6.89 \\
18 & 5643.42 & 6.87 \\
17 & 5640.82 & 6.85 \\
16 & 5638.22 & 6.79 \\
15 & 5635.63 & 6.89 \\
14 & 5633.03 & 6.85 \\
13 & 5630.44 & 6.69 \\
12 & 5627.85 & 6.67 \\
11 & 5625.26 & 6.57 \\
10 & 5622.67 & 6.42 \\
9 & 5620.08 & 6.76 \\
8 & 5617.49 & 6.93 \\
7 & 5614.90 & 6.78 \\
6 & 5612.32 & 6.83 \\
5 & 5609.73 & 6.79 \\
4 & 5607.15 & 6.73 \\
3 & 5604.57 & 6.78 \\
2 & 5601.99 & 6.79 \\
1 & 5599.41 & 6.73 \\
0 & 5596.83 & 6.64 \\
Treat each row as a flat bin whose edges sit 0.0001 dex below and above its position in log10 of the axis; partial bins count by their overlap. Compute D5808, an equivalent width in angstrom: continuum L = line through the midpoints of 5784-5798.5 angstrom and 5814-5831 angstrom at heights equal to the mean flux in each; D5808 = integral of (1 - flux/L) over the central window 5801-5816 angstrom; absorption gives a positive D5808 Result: -0.4 angstrom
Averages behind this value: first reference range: 6.75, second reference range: 7.29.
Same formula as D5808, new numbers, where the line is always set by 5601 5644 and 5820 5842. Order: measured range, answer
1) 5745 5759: 0.2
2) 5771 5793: 0.6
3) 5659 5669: 0.5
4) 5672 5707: 0.0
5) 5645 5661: 0.2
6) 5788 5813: 0.5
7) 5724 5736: 0.0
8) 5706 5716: 0.2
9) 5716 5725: -0.2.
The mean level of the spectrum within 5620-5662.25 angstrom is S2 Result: 6.73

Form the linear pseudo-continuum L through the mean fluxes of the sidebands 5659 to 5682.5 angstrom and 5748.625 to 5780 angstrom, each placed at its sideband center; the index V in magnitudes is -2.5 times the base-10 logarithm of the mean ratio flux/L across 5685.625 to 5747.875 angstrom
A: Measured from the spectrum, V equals 0.010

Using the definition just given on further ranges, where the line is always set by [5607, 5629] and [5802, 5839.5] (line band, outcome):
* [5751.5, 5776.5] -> -0.028 mag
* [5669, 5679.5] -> -0.033 mag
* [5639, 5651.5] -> -0.016 mag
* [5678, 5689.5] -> -0.034 mag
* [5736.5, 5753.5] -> -0.012 mag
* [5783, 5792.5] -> 0.076 mag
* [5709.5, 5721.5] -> -0.006 mag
